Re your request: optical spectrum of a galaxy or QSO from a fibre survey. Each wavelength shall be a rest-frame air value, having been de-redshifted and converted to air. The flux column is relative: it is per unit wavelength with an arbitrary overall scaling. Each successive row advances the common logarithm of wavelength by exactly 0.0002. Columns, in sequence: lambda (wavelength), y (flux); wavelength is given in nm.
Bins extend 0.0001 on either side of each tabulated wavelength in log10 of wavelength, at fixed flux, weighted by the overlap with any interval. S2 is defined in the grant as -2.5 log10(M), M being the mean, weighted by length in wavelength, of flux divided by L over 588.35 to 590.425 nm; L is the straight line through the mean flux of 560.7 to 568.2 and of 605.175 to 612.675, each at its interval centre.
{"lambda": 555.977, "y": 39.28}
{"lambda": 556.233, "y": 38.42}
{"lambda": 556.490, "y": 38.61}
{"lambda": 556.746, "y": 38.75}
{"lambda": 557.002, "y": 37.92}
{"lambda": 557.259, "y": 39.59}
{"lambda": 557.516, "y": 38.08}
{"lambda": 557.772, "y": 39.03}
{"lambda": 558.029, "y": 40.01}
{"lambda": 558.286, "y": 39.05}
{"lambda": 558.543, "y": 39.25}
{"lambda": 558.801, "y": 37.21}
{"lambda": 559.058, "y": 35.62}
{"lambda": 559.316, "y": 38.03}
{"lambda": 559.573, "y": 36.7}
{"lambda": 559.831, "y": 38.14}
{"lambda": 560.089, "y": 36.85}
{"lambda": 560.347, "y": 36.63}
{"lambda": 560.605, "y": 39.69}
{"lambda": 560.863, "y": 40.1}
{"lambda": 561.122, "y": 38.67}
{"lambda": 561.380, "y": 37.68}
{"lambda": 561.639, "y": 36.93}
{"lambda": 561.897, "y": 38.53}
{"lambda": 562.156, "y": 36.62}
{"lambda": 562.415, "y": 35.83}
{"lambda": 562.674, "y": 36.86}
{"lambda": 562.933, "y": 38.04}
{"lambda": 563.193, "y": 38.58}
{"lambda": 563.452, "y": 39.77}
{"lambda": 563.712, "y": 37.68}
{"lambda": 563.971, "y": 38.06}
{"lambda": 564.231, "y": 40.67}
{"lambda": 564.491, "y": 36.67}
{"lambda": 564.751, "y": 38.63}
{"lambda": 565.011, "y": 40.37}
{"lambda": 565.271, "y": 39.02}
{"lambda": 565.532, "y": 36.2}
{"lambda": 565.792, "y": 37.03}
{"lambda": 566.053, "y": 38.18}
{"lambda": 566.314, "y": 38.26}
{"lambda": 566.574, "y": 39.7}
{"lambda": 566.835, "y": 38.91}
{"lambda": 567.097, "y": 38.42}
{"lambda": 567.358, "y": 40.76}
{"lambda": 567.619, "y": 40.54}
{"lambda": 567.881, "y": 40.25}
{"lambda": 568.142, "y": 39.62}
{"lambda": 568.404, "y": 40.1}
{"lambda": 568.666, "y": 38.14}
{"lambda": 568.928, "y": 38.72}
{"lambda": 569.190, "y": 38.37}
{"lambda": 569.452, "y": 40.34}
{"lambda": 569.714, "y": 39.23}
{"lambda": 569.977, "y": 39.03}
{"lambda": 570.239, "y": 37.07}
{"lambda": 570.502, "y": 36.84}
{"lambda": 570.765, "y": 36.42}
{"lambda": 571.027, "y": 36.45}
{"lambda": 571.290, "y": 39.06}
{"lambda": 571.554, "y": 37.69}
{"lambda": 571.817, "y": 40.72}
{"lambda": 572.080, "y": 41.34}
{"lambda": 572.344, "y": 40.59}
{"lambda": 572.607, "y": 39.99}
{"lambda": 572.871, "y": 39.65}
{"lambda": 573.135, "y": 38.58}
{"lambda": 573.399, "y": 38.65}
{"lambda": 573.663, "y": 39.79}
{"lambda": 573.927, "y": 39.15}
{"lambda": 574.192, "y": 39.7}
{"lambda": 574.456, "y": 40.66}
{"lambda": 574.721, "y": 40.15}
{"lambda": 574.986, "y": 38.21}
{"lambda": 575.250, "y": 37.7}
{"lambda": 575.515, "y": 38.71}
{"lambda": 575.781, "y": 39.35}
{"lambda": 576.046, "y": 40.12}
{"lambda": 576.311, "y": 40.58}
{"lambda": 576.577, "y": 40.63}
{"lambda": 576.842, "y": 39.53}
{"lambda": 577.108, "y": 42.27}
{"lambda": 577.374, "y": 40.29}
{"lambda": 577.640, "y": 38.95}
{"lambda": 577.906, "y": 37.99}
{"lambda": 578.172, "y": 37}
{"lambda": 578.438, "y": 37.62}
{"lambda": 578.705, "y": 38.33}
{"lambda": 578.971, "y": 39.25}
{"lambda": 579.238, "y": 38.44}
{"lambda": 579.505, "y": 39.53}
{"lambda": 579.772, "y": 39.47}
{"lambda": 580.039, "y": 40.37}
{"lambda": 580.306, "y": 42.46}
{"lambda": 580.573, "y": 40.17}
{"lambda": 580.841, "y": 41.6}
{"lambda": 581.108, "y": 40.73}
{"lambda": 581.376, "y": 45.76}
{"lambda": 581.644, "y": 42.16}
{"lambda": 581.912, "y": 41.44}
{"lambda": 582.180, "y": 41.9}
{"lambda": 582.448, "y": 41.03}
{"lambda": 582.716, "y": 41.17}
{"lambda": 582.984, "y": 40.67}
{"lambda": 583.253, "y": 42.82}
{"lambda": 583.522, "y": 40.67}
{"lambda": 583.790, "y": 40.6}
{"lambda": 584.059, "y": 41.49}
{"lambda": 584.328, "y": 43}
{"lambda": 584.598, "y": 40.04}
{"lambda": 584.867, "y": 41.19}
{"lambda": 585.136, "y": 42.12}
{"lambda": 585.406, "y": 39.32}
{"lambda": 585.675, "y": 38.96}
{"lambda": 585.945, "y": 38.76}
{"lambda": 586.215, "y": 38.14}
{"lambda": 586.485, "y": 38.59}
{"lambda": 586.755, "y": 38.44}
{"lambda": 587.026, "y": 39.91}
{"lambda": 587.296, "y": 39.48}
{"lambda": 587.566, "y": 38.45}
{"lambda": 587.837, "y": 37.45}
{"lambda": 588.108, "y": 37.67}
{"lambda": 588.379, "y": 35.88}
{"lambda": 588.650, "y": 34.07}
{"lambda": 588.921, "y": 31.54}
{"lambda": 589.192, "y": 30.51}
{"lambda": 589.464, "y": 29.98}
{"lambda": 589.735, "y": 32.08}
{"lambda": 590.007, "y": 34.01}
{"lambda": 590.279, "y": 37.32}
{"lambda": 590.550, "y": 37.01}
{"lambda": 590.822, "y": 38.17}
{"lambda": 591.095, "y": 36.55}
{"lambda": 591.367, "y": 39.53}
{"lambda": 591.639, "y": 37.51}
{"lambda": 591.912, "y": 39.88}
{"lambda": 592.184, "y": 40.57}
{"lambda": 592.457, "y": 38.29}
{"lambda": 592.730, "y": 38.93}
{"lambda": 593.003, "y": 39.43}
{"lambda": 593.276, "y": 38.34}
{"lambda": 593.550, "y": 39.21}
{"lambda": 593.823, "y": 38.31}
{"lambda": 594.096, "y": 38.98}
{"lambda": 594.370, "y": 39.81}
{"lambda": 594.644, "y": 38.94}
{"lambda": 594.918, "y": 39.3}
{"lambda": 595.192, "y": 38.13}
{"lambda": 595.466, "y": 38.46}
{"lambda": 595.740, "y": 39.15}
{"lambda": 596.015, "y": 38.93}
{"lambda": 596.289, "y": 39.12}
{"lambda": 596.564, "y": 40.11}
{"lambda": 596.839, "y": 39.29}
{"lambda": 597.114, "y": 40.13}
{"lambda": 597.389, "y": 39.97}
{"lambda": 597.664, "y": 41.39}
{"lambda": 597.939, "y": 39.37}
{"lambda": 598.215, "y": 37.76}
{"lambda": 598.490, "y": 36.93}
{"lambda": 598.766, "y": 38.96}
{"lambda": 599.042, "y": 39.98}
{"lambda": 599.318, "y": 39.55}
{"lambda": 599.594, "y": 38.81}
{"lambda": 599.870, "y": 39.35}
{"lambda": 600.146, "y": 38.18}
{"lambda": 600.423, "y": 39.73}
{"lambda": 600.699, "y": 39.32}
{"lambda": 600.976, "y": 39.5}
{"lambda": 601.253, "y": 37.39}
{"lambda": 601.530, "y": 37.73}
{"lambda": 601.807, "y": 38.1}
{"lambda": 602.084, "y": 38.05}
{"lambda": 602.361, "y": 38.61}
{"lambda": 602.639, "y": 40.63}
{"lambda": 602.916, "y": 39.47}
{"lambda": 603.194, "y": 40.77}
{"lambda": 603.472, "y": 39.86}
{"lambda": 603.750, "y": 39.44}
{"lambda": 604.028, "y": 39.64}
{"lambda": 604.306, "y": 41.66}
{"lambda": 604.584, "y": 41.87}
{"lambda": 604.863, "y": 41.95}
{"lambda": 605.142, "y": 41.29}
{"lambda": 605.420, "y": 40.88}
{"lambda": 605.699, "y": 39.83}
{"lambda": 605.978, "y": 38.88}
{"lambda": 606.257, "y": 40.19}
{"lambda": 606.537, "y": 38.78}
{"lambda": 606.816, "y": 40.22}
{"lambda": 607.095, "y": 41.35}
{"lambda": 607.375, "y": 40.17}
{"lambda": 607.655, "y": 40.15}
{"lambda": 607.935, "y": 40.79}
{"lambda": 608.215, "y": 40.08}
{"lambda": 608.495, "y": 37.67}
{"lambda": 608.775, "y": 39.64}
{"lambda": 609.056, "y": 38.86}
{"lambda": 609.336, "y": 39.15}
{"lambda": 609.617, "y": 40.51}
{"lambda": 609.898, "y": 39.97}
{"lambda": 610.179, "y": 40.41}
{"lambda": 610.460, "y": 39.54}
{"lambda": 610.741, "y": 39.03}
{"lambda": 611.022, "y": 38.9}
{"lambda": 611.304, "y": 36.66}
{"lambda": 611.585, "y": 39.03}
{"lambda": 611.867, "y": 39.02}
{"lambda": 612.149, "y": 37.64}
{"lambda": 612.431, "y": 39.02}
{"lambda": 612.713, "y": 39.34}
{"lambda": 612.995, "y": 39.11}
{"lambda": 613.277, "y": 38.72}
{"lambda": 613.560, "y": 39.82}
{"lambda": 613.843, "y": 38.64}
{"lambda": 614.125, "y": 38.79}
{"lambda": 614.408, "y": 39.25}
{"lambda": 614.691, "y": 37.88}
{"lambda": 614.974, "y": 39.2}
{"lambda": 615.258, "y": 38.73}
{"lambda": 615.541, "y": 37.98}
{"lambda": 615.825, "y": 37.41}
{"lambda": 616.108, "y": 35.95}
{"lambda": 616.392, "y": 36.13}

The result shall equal 0.18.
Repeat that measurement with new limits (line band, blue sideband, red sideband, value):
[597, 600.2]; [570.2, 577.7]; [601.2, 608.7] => 0.01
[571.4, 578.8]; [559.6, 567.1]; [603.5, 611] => -0.02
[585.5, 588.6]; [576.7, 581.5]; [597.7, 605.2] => 0.04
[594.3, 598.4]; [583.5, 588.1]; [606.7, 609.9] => 0.01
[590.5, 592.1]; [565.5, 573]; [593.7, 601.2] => 0.02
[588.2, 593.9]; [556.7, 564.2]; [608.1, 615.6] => 0.06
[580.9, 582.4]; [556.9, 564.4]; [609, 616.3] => -0.11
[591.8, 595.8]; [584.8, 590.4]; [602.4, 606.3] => -0.03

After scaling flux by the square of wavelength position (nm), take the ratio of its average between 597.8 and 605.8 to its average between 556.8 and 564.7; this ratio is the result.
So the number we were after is 1.19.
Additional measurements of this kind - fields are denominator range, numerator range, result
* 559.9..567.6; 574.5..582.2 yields 1.10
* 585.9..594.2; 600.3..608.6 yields 1.12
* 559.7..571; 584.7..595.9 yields 1.07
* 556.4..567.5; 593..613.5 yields 1.19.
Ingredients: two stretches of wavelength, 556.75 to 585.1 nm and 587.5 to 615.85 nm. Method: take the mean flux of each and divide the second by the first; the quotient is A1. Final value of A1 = 0.99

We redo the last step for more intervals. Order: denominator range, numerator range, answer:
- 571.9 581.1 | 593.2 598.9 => 0.99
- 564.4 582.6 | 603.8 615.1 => 1.00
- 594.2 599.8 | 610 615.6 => 0.99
